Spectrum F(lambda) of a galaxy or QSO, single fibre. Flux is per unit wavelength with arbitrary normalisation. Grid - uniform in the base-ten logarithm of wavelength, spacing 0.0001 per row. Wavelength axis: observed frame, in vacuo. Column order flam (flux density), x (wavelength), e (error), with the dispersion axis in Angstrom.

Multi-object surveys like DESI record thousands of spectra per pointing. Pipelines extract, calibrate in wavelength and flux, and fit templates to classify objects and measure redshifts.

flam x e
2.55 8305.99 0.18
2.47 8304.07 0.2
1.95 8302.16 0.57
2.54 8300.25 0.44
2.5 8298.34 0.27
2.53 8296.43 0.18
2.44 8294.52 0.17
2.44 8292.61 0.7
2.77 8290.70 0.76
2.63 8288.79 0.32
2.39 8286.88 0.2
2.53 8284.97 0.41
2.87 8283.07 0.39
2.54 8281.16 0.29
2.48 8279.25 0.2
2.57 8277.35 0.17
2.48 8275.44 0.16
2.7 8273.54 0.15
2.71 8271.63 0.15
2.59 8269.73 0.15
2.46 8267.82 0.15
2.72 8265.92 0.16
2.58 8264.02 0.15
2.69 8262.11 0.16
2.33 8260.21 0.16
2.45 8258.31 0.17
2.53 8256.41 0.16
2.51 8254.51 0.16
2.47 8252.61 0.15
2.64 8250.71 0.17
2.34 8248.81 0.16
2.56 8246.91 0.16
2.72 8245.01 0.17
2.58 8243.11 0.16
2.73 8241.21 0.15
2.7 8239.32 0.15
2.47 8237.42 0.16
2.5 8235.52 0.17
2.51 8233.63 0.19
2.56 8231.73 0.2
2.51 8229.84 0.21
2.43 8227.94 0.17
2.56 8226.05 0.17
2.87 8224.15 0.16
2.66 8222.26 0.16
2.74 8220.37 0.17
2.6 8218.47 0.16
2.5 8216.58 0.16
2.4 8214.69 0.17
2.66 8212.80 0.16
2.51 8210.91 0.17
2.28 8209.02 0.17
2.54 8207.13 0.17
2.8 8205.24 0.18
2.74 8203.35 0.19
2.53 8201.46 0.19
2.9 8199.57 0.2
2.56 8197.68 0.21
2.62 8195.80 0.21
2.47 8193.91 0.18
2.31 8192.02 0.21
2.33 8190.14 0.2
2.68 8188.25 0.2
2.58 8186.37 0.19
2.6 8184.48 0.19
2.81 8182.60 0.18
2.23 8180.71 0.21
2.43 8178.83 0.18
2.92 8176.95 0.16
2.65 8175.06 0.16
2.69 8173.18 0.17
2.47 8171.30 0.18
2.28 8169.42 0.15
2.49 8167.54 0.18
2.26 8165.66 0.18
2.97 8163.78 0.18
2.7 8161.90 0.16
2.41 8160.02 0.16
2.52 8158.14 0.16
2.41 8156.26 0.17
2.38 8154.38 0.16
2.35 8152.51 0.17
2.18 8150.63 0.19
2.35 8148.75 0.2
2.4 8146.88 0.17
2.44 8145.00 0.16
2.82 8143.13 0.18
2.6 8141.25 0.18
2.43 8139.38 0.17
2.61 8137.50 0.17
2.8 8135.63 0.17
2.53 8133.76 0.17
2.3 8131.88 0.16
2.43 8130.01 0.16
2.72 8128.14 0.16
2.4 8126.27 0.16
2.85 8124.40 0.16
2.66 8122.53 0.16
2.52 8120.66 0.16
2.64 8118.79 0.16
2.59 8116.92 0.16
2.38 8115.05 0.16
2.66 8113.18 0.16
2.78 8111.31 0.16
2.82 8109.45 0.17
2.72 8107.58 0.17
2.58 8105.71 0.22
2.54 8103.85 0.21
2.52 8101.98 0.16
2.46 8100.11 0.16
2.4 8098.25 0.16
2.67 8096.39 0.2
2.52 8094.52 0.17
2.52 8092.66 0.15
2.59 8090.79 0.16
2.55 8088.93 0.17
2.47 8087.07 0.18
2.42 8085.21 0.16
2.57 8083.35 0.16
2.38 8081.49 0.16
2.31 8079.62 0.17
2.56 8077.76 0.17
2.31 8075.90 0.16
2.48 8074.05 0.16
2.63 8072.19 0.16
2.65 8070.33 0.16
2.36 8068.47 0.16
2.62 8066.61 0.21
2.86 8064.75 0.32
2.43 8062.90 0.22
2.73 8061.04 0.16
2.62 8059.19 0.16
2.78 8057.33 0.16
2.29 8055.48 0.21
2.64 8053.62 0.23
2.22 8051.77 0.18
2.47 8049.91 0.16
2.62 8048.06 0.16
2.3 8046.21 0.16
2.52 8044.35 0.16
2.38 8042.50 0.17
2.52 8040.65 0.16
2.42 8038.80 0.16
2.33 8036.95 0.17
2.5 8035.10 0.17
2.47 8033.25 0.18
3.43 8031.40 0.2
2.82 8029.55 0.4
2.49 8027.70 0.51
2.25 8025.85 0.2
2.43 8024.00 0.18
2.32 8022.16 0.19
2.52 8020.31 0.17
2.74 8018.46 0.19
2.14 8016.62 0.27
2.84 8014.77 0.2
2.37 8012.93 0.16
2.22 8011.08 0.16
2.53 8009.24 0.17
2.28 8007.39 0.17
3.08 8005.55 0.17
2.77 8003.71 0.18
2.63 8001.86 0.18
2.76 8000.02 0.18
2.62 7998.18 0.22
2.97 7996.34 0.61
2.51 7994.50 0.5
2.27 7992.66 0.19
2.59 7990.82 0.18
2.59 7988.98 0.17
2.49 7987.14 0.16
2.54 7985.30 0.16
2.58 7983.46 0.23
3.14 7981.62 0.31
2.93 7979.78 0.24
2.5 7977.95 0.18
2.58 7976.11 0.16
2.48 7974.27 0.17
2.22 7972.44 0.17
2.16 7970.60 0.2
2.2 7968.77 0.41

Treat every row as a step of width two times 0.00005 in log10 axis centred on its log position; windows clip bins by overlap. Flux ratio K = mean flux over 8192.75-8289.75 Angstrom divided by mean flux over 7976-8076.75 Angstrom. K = 1.00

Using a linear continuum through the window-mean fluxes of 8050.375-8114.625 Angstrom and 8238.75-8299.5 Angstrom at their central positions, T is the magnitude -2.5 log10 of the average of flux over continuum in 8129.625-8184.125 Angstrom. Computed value 0.017 mag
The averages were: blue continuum 2.55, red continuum 2.57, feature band 2.51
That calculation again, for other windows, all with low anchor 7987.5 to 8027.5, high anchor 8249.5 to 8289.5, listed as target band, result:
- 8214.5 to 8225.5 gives -0.03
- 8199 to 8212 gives -0.02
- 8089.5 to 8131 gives -0.02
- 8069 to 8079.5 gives 0.02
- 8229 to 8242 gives 0.00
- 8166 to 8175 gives 0.03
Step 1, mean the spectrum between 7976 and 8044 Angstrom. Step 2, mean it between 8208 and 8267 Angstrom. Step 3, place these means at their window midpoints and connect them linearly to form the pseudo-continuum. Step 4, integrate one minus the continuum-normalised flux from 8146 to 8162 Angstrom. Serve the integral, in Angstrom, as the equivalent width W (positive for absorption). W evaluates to 1.1 Angstrom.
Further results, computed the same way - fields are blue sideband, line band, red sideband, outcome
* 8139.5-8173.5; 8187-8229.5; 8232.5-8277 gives -0.87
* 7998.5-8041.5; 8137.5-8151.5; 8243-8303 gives 0.43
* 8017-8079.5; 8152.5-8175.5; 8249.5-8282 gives 0.31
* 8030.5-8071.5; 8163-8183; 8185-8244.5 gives 0.13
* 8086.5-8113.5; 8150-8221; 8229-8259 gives 0.68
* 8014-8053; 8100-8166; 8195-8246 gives 0.15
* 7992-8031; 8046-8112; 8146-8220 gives 0.24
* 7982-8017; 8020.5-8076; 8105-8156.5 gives 0.81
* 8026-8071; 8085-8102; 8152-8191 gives 0.21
